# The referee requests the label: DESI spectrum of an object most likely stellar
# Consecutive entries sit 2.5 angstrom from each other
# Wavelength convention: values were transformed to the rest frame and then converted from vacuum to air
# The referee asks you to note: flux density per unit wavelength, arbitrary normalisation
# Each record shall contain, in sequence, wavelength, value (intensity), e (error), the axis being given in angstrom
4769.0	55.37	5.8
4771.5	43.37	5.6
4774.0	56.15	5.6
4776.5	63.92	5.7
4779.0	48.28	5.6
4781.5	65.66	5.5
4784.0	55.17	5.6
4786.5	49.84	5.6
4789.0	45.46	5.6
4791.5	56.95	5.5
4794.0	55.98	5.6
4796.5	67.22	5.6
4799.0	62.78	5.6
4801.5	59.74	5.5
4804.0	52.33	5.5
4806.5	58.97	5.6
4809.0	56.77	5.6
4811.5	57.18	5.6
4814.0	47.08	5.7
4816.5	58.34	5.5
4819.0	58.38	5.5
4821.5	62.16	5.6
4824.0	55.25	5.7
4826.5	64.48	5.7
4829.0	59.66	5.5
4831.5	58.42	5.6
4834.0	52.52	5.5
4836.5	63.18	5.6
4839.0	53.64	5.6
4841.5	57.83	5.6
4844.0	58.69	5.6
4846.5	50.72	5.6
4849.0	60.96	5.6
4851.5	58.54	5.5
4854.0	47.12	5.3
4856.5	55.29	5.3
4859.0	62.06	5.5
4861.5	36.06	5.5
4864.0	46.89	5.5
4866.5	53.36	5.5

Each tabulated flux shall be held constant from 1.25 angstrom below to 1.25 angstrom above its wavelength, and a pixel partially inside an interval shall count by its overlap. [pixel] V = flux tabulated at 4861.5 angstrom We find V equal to 36.06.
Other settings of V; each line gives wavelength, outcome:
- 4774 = 56.15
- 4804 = 52.33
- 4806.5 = 58.97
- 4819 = 58.38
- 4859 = 62.06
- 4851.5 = 58.54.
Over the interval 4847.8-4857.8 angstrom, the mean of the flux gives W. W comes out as 55.5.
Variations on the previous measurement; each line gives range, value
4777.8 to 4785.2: 56.4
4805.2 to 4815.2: 55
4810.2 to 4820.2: 55.2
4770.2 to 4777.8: 54.4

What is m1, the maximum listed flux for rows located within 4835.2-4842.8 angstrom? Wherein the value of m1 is 63.18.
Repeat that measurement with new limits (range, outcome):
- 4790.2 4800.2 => 67.22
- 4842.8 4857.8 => 60.96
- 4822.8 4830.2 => 64.48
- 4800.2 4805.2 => 59.74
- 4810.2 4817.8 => 58.34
